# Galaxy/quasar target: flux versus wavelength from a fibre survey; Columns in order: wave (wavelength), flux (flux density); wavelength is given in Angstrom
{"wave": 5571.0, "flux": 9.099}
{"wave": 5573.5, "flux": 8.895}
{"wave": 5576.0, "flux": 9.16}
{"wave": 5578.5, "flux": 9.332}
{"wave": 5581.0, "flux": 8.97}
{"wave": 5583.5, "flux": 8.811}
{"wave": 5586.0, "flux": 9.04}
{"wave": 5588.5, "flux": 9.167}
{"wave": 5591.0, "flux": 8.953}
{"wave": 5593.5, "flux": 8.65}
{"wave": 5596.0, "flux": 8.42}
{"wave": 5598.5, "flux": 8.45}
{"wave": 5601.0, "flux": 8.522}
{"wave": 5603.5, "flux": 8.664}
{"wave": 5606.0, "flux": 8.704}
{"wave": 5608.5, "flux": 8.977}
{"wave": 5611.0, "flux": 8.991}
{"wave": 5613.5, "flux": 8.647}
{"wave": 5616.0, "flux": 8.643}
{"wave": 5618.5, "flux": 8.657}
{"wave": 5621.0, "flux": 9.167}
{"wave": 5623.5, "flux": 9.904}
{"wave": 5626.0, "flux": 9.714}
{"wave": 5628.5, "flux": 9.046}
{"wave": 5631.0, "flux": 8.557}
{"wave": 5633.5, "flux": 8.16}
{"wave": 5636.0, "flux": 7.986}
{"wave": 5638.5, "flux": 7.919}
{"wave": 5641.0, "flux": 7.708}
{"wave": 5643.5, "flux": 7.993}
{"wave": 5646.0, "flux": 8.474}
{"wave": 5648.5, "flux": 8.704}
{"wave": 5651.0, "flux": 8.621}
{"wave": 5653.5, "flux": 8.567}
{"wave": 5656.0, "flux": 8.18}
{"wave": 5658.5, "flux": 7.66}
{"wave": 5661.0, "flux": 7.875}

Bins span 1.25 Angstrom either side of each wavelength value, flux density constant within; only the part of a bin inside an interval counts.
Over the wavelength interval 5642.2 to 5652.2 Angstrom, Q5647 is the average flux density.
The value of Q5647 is 8.44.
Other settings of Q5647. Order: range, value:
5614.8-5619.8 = 8.66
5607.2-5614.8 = 8.87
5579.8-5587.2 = 8.94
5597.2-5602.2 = 8.48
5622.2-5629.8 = 9.55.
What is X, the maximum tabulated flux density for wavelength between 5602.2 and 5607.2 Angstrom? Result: 8.704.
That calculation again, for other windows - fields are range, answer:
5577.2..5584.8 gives 9.332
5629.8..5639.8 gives 8.557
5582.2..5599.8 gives 9.167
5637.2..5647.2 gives 8.474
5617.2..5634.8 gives 9.904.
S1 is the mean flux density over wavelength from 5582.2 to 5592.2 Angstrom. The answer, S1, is 8.99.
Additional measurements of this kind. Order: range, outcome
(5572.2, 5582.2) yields 9.09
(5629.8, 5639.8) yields 8.15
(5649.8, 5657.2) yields 8.46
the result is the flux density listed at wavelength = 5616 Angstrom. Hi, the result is 8.643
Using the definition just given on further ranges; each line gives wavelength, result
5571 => 9.099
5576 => 9.16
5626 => 9.714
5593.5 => 8.65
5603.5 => 8.664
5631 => 8.557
